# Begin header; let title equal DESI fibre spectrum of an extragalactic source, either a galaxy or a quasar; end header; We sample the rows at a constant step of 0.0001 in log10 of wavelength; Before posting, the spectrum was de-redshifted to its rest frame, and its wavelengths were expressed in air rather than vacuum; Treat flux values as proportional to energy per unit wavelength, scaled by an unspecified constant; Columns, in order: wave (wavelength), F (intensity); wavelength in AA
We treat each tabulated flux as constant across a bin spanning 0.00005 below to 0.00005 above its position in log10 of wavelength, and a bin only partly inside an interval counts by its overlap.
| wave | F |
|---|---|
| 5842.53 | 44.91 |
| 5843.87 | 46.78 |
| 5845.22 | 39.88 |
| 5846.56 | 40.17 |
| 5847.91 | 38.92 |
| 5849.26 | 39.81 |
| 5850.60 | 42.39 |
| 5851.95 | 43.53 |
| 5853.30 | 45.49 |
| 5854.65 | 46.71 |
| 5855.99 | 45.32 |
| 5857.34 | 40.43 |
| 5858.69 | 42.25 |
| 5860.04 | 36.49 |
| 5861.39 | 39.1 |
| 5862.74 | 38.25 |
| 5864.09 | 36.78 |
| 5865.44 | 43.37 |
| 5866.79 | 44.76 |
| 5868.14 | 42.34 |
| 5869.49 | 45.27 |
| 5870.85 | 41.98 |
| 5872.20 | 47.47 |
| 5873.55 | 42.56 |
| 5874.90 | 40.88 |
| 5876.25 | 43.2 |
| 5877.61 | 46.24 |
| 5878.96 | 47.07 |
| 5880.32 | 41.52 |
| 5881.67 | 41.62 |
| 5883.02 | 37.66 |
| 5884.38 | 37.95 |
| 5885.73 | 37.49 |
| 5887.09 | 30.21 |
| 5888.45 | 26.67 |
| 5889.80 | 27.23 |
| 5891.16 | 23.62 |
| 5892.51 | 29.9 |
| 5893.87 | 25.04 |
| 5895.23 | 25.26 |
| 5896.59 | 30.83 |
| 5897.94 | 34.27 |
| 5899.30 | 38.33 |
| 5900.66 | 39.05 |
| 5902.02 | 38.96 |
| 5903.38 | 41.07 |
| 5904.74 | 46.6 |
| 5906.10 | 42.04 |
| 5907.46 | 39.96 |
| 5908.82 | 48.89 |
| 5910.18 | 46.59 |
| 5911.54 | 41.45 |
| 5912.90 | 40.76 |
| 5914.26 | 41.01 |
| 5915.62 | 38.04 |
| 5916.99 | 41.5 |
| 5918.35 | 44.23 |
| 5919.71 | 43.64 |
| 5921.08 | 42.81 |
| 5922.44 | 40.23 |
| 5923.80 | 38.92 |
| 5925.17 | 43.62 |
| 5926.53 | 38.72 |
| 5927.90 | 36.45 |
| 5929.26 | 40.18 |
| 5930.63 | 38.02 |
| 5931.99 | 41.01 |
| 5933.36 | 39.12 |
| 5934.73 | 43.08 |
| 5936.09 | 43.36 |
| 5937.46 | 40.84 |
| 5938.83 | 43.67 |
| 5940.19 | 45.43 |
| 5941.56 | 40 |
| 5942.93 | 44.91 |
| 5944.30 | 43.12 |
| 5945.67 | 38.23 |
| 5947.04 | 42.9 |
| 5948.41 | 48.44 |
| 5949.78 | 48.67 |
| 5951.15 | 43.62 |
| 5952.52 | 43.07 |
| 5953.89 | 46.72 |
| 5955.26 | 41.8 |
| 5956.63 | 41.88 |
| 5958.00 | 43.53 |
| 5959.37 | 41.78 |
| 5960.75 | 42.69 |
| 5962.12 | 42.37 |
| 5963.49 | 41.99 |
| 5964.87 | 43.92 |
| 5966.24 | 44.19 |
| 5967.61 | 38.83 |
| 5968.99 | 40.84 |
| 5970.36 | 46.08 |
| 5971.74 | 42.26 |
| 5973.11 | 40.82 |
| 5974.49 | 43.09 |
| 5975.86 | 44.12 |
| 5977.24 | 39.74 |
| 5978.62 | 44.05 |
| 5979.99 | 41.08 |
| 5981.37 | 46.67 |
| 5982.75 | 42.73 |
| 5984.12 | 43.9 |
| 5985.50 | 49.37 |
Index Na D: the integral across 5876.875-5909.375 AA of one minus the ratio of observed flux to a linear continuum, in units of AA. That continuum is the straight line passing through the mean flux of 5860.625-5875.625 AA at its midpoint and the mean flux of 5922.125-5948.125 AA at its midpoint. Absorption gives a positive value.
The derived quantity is 4.07 AA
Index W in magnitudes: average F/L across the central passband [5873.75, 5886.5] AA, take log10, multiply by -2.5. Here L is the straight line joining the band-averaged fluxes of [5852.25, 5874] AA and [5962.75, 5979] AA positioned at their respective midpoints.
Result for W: 0.02 mag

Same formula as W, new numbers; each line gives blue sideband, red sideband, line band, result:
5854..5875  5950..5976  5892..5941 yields 0.07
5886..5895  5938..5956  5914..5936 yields -0.09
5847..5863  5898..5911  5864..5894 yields 0.09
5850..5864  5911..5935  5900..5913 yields -0.04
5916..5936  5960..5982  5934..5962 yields -0.04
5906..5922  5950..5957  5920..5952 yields 0.03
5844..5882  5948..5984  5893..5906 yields 0.19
